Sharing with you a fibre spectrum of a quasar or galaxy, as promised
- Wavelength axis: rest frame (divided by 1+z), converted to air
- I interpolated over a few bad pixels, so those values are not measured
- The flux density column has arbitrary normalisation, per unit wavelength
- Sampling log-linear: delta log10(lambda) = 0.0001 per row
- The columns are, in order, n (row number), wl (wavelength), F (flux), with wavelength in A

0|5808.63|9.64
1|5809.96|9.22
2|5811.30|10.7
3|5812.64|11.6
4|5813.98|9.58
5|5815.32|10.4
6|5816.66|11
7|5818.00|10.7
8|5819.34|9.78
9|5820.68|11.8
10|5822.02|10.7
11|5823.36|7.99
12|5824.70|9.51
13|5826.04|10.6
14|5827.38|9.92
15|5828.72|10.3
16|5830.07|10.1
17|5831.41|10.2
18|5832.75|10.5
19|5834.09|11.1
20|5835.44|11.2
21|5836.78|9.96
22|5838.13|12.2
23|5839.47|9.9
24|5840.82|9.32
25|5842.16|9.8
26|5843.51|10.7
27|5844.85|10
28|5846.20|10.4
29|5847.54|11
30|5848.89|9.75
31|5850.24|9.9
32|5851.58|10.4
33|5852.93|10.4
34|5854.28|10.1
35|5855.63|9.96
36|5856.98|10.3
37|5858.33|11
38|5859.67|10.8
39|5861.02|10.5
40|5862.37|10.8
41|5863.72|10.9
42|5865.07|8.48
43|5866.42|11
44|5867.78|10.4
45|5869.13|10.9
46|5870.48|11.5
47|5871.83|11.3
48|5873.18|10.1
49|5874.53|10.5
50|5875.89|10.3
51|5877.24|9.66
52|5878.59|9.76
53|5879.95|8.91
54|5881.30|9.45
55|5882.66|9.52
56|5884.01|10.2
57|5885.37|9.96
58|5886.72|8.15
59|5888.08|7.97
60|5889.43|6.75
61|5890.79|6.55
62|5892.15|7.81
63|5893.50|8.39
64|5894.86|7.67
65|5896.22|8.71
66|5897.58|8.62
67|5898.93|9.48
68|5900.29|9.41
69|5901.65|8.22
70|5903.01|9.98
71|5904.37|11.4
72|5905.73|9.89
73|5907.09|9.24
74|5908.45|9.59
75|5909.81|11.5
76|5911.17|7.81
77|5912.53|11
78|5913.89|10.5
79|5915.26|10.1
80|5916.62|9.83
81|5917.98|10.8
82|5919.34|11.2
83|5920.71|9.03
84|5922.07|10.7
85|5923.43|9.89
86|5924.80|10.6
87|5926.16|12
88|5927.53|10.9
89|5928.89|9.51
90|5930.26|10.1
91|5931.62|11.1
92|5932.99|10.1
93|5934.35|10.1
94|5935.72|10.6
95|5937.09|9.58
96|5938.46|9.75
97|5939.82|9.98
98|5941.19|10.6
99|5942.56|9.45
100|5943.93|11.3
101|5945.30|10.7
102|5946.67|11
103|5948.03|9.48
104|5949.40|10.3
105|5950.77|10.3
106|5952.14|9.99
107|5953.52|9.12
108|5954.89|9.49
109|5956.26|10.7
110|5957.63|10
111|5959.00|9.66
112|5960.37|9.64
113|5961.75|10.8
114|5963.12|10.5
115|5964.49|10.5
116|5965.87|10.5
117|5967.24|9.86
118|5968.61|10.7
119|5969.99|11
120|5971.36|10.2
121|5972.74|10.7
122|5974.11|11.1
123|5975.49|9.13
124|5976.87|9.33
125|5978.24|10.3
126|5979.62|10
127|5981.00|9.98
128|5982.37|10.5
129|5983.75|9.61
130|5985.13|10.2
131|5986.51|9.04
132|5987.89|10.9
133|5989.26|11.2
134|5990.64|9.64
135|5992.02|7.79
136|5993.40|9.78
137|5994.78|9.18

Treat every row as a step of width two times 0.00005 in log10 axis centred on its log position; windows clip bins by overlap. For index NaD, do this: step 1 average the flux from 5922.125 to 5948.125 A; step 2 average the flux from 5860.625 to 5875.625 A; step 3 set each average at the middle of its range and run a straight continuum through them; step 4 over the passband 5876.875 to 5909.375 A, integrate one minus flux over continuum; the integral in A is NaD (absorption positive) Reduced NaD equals 4.70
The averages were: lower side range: 10.6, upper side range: 10.4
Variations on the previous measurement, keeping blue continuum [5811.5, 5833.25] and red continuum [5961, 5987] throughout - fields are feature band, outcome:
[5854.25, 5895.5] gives 2.46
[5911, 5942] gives -0.15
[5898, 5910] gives 0.57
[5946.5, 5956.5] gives 0.25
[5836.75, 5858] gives 0.02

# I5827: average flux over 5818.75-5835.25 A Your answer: 10.2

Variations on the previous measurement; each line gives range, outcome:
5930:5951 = 10.3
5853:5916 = 9.68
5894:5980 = 10.1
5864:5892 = 9.55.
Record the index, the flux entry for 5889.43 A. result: 6.75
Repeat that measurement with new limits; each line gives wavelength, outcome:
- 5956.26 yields 10.7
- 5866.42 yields 11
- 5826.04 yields 10.6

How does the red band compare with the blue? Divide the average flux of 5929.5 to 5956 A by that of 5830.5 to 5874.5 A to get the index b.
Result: 0.97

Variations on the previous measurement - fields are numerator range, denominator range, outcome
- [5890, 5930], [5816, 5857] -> 0.94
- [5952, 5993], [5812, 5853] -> 0.97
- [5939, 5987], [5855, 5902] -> 1.06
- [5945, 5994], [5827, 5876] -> 0.97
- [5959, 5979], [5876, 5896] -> 1.19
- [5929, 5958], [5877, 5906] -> 1.14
